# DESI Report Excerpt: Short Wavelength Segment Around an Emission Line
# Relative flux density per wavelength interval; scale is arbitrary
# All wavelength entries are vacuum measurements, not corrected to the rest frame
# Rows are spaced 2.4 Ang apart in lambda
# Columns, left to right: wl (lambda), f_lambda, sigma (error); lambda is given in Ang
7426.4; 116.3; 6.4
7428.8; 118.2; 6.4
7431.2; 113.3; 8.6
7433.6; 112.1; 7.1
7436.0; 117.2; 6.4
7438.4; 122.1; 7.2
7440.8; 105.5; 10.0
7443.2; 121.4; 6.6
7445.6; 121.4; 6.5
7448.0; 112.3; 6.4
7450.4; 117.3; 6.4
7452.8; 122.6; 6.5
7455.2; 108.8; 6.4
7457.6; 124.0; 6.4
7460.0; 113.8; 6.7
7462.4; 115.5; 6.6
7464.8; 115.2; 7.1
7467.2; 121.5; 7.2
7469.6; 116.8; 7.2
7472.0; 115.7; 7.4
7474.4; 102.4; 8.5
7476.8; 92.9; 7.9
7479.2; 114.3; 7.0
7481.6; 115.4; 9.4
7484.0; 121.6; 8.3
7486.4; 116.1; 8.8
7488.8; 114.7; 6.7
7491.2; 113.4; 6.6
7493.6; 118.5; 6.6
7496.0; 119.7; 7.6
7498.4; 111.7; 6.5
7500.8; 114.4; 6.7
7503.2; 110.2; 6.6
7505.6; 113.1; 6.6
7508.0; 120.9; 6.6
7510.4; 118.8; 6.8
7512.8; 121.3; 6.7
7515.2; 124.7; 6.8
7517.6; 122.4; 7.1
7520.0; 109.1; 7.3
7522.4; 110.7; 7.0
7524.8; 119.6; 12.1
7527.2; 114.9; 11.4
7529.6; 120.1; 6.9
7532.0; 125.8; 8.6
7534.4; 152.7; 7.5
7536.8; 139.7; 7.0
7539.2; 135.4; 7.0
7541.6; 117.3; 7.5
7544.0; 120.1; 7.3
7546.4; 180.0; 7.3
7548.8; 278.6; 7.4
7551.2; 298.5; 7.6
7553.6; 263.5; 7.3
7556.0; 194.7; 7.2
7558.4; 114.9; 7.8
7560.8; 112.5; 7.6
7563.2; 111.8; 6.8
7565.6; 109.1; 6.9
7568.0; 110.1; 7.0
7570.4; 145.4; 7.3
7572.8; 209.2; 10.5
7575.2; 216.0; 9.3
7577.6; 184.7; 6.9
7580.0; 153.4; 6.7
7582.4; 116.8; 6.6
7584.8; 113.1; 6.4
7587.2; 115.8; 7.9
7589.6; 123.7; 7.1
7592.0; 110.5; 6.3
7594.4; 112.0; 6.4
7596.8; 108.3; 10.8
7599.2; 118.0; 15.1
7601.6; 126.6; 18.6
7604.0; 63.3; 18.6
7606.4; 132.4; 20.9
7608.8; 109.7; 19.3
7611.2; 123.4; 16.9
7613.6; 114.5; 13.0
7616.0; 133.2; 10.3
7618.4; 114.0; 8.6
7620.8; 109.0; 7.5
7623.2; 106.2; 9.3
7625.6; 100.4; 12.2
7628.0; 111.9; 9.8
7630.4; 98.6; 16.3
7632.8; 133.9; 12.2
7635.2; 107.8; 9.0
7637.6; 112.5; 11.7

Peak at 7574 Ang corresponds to [N II] 6583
